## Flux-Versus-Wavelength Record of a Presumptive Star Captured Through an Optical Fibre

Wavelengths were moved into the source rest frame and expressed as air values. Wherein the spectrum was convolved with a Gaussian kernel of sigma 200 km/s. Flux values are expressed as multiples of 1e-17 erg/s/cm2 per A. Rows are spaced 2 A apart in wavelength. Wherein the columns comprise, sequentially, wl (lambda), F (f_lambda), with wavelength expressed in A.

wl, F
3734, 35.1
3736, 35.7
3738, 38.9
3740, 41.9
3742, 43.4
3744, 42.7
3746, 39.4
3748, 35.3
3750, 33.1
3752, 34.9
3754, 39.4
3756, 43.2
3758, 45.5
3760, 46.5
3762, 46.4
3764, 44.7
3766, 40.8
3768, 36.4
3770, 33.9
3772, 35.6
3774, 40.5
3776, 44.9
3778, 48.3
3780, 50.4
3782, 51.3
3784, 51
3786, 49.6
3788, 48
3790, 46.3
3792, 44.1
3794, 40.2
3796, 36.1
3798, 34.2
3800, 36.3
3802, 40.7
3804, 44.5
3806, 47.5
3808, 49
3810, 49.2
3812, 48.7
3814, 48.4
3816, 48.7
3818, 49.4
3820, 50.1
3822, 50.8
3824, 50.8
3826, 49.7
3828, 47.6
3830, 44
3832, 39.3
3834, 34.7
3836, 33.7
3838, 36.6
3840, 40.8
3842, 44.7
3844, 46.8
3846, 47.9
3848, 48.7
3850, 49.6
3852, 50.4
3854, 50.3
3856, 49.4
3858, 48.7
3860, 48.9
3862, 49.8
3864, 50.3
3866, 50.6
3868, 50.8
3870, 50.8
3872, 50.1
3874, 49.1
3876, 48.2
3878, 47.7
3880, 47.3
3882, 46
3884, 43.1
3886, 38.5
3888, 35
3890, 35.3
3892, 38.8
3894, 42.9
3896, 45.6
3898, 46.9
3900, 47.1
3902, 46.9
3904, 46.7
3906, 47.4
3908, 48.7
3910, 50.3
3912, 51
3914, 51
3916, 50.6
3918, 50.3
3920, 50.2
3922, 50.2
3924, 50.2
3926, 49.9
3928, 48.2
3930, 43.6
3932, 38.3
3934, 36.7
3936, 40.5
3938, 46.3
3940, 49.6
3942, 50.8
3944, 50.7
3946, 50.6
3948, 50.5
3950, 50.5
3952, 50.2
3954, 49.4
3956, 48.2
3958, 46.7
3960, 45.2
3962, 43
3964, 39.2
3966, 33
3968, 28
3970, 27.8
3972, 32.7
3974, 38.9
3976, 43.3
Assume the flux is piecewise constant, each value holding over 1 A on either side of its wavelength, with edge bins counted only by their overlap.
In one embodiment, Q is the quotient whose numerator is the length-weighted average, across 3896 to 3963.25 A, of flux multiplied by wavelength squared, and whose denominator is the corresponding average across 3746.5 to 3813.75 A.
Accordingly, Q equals 1.20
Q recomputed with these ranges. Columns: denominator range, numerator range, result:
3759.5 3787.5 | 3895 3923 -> 1.18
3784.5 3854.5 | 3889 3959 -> 1.10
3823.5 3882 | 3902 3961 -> 1.07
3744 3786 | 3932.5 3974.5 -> 1.13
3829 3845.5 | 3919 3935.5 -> 1.19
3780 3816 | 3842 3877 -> 1.12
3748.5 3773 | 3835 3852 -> 1.15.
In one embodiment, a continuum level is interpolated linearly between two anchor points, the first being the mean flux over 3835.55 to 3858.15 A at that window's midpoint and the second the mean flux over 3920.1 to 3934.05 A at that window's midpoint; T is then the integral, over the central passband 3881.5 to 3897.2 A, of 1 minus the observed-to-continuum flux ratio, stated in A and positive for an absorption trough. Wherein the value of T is 1.86 A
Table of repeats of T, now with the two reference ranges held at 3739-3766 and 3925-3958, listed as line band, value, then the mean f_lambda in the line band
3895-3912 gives -0.6 A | 47.7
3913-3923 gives -0.9 A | 50.5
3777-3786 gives -1.7 A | 50.2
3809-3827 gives -2.6 A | 49.5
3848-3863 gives -1.7 A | 49.5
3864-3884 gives -1.7 A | 48.7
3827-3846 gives 1.1 A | 41.3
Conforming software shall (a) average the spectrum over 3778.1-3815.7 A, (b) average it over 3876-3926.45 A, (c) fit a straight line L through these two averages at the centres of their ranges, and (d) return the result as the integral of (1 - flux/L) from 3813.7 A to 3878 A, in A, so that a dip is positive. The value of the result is -1.9 A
